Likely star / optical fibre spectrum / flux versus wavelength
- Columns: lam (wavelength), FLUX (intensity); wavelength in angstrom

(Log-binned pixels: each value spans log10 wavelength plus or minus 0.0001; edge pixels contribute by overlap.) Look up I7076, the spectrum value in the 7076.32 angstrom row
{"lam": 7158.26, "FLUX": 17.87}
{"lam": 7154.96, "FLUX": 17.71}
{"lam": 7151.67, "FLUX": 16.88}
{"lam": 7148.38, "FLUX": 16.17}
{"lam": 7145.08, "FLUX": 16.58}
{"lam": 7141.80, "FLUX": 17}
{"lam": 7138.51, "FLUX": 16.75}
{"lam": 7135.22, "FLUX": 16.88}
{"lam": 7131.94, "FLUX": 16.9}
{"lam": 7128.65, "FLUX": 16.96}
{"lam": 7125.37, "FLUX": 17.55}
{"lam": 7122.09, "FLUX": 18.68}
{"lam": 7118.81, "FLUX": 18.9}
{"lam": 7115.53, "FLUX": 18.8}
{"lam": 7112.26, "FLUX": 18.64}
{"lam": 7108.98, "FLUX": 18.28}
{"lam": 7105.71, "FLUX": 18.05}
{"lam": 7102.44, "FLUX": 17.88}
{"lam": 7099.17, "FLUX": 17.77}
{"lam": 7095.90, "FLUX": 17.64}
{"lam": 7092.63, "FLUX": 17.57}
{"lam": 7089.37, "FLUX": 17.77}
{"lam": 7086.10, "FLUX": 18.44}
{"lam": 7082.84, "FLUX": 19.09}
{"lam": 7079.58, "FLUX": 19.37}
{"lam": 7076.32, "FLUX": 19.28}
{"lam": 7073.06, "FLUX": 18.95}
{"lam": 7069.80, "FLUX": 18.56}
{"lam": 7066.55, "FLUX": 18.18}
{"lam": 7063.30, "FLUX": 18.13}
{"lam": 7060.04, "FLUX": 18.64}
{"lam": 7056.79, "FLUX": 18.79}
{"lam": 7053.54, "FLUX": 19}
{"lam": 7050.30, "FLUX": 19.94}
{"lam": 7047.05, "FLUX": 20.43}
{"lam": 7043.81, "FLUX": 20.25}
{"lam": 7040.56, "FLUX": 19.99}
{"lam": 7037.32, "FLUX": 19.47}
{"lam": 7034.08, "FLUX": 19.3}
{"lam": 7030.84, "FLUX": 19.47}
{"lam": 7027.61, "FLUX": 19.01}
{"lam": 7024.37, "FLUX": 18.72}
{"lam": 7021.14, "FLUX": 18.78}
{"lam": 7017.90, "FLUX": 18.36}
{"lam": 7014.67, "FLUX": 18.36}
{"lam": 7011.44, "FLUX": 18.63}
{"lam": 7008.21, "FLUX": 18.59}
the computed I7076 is 19.28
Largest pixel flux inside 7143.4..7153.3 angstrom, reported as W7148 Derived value 16.88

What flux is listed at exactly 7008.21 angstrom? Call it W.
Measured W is 18.59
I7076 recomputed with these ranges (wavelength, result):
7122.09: 18.68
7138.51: 16.75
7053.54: 19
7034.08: 19.3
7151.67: 16.88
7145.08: 16.58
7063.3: 18.13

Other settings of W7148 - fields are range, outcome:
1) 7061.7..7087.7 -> 19.37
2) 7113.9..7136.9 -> 18.9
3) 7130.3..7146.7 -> 17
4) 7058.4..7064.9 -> 18.64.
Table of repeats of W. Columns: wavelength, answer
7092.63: 17.57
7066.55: 18.18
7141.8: 17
